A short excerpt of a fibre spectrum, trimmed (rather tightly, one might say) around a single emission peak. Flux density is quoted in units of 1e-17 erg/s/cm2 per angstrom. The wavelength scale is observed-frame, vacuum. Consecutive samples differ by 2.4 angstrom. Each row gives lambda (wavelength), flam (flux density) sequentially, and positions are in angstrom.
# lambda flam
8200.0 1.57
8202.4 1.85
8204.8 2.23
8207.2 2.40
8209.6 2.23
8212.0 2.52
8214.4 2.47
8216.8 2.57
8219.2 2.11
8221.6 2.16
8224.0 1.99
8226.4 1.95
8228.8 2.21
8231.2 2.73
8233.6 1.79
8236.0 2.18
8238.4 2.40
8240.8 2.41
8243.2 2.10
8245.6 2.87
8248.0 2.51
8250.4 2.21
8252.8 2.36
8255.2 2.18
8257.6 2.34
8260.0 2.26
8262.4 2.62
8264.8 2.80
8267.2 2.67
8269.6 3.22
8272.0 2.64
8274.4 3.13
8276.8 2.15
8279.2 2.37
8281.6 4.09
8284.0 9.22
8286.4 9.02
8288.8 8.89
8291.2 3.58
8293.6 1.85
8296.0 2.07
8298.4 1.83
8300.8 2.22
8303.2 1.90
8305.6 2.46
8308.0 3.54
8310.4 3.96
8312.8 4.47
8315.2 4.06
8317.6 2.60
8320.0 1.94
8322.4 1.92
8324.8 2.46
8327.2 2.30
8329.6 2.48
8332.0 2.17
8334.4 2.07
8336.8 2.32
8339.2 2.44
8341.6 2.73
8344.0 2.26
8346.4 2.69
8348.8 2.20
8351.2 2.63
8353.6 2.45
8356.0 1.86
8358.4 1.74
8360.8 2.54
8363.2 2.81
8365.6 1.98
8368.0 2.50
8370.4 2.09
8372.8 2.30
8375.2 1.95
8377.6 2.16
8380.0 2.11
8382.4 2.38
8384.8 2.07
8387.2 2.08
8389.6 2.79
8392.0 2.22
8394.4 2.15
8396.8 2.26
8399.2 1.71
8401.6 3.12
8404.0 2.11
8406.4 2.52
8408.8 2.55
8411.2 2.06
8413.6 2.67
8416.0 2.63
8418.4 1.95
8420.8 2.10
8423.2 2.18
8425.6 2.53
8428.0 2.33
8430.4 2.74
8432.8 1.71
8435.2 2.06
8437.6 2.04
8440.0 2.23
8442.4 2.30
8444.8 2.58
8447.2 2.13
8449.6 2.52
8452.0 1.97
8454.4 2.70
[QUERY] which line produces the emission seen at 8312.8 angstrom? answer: [N II]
